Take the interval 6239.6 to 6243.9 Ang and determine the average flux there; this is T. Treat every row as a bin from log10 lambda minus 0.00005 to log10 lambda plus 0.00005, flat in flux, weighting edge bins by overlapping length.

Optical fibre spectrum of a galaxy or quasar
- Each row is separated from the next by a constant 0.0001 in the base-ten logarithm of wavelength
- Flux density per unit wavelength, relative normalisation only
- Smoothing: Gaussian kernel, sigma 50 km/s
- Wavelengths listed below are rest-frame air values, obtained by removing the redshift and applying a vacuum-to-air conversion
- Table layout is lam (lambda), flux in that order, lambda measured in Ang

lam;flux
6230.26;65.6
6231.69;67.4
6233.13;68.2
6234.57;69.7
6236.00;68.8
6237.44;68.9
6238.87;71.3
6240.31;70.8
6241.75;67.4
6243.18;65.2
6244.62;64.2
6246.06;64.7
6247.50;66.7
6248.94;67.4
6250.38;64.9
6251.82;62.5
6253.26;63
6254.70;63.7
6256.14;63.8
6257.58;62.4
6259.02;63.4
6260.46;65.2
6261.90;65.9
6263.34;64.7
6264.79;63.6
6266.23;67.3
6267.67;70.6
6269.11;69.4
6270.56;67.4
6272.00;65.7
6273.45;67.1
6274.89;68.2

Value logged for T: 67.8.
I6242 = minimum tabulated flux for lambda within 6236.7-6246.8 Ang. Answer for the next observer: 64.2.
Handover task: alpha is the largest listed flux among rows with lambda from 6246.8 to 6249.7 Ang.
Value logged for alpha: 67.4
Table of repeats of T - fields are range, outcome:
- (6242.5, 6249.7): 65.6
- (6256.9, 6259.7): 62.9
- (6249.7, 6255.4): 63.5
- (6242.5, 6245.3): 64.6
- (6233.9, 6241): 69.9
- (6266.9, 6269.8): 70.1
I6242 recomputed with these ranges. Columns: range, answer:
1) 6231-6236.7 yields 67.4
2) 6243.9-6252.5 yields 62.5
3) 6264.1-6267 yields 63.6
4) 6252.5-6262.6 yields 62.4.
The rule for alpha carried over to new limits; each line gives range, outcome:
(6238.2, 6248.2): 71.3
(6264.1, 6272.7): 70.6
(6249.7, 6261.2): 65.2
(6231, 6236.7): 69.7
